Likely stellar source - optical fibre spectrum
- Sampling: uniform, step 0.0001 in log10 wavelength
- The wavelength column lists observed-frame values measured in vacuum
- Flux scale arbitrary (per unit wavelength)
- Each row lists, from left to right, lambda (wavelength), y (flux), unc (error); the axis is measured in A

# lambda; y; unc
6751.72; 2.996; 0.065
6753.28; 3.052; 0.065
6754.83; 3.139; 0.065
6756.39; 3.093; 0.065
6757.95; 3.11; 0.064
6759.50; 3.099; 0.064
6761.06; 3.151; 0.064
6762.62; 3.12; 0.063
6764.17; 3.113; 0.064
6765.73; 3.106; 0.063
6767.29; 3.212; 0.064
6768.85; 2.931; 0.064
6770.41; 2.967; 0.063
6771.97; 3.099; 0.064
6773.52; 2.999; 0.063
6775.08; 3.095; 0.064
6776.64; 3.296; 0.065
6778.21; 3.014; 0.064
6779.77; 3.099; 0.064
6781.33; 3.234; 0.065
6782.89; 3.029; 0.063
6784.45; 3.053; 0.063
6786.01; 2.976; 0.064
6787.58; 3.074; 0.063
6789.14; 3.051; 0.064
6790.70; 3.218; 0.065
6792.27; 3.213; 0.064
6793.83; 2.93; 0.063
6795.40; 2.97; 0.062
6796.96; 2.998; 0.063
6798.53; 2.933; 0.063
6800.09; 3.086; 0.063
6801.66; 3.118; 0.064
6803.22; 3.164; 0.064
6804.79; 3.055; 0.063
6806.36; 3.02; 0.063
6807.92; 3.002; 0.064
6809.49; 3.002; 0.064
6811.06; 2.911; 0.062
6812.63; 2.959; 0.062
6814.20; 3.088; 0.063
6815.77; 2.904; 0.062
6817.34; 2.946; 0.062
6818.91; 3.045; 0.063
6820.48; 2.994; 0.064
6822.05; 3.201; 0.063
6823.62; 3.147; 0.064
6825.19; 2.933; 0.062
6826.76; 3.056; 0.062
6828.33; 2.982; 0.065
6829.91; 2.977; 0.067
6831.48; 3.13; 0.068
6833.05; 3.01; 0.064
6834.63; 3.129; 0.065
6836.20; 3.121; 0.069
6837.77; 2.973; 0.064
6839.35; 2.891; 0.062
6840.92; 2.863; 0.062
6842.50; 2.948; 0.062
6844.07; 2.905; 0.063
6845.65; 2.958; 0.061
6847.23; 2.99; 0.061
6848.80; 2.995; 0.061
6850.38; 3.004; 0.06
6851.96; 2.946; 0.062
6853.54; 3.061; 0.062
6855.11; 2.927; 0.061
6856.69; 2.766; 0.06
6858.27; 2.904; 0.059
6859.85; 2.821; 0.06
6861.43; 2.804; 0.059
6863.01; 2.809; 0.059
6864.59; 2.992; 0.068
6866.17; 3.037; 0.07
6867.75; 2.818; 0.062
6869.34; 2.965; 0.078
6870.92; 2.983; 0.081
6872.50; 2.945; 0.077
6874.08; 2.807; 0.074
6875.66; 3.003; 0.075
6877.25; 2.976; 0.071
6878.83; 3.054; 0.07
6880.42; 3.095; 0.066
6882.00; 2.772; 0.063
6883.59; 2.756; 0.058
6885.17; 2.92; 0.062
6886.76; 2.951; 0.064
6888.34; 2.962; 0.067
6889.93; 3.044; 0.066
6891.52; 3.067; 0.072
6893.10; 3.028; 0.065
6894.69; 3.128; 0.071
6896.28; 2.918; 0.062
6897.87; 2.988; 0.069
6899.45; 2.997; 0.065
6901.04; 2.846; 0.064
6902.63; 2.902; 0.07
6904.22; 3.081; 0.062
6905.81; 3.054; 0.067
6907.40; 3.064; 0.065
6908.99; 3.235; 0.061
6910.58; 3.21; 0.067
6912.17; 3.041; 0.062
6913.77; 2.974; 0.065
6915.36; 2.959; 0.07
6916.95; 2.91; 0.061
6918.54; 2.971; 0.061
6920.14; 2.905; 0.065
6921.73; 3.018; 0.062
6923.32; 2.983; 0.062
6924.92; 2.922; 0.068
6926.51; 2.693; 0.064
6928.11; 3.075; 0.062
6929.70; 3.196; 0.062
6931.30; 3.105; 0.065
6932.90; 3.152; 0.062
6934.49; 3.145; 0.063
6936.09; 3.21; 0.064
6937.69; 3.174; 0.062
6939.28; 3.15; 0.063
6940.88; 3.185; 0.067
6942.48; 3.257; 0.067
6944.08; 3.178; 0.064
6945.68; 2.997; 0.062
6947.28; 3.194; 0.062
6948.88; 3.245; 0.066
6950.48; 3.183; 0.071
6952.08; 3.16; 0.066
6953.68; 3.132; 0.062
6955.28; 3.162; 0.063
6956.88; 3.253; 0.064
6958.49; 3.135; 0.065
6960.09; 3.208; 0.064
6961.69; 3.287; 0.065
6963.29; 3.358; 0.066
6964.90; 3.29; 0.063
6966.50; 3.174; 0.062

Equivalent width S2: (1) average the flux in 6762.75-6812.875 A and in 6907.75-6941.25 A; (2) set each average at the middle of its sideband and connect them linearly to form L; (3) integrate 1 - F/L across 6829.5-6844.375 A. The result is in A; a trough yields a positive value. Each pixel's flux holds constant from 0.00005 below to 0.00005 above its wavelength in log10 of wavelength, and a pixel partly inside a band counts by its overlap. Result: 0.3 A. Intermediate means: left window 3.06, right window 3.06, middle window 3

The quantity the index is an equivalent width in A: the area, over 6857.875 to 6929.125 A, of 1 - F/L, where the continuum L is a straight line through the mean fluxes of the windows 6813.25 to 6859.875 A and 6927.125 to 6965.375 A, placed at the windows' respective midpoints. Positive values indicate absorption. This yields 2.9 A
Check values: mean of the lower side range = 2.99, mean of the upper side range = 3.18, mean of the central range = 2.97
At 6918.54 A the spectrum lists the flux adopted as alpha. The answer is 2.971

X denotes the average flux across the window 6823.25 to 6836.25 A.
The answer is 3.05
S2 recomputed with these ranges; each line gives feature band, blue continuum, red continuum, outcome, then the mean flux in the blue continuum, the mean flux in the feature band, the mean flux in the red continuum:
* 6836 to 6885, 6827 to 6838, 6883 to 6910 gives 1.6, 3.05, 2.93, 3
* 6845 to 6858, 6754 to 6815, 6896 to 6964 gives 0.5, 3.07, 2.95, 3.09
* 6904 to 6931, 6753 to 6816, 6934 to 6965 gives 1.3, 3.07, 3.02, 3.19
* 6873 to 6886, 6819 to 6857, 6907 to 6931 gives 0.4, 3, 2.92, 3.01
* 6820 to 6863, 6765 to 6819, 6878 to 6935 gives 0.8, 3.05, 2.98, 3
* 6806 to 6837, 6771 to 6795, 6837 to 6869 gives -0.3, 3.09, 3.03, 2.92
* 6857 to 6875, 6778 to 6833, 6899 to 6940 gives 0.9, 3.04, 2.9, 3.04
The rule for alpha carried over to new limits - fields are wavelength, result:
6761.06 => 3.151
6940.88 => 3.185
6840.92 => 2.863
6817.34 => 2.946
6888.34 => 2.962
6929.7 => 3.196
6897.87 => 2.988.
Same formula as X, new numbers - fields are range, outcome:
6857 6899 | 2.94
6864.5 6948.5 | 3.02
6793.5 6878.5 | 2.98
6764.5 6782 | 3.09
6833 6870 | 2.94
